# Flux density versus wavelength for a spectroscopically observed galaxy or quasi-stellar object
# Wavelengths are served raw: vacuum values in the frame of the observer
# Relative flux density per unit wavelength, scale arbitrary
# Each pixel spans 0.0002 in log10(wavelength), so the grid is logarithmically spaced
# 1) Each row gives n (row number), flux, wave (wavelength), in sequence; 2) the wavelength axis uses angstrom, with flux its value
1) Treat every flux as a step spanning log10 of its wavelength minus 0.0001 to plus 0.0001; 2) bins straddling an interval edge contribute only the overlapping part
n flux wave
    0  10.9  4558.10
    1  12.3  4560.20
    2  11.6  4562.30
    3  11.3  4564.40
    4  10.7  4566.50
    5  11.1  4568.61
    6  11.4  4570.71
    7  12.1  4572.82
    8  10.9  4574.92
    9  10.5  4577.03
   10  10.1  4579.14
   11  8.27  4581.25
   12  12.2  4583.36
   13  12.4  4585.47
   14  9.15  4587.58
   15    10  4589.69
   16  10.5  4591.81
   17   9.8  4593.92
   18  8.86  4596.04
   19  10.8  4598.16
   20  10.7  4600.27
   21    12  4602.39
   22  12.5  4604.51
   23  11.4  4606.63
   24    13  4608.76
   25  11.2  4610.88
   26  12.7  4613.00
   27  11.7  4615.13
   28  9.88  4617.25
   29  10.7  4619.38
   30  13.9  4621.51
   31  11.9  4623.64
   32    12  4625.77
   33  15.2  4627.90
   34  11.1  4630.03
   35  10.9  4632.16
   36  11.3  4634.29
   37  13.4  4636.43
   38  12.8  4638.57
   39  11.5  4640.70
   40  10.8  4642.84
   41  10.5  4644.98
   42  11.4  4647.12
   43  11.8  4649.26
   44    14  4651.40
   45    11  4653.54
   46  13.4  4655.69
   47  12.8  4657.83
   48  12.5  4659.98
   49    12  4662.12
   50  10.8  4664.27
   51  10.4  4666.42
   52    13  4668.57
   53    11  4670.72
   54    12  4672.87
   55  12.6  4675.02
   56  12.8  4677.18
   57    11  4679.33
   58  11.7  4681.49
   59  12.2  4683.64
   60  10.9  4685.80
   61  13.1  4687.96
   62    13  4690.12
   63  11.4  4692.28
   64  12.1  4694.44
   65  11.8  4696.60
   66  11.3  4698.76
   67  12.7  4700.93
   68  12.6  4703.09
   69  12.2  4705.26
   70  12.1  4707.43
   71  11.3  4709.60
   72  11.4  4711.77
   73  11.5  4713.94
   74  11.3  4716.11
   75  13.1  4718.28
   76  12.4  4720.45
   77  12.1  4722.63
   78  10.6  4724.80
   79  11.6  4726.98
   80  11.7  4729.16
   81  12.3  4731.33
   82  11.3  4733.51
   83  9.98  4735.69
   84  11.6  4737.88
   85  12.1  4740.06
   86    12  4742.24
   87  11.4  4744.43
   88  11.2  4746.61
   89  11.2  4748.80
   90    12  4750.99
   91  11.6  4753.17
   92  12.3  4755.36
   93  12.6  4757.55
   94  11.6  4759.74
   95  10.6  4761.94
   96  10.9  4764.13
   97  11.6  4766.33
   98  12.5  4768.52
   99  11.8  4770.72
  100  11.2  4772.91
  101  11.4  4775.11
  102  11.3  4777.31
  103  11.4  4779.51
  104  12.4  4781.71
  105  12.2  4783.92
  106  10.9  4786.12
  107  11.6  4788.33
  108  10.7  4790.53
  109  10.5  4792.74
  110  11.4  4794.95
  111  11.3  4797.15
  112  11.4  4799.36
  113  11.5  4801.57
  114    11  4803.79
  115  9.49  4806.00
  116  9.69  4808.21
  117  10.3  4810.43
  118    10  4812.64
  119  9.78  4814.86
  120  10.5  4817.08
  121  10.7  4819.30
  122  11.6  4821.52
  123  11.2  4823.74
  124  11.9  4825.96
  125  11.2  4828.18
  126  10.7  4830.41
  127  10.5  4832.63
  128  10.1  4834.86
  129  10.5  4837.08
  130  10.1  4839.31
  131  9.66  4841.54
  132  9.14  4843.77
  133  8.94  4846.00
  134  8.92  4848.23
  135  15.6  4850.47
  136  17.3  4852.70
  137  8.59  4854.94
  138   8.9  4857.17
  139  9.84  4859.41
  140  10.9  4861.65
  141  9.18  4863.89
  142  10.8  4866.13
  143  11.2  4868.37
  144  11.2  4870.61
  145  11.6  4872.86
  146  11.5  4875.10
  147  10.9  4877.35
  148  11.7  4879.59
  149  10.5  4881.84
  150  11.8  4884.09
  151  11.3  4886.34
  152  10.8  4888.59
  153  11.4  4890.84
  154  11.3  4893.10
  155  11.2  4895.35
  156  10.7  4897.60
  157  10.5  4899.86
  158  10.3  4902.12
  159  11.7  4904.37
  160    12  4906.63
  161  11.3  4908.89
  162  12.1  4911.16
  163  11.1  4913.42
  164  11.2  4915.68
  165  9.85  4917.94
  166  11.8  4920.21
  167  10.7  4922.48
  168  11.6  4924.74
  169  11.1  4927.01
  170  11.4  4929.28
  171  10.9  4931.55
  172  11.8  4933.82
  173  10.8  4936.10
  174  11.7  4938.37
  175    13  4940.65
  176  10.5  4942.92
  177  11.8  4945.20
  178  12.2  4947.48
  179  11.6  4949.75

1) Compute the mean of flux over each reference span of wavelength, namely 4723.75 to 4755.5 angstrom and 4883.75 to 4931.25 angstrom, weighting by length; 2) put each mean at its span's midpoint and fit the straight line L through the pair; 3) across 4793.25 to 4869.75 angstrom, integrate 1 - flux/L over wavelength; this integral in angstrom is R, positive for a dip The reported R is 4.24 angstrom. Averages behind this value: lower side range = 11.5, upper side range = 11.2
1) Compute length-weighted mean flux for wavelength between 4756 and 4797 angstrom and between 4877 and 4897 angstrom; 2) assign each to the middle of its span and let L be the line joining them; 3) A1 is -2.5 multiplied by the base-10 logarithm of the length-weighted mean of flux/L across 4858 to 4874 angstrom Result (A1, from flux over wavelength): 0.06 mag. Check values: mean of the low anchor 11.5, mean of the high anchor 11.2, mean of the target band 10.6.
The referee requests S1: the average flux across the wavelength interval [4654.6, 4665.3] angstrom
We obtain 12.3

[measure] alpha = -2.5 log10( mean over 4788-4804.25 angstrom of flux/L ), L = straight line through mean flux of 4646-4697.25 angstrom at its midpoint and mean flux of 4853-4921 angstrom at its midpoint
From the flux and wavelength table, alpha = 0.02 mag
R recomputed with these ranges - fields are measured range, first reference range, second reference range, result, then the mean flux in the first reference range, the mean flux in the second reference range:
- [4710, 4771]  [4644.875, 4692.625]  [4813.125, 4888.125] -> -0.5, 12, 10.8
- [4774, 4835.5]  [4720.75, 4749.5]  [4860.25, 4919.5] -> 1.9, 11.5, 11.1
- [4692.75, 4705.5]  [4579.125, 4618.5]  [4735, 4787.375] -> -0.8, 10.9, 11.6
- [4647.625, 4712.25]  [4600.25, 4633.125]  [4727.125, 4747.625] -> -1.7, 12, 11.5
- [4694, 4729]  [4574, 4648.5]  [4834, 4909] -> -2.2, 11.3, 10.9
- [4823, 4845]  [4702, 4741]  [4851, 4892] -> 1.6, 11.7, 11.1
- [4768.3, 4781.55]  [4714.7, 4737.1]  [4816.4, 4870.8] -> -0.4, 11.6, 10.8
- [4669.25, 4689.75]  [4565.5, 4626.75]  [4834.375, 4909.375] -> -1.7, 11.1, 10.9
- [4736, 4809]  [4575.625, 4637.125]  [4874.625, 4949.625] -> -0.7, 11.3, 11.3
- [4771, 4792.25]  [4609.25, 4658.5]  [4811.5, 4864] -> -0.8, 12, 10.7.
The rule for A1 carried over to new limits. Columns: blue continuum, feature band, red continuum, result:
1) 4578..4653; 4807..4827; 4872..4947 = 0.07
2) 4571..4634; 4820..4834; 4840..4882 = -0.02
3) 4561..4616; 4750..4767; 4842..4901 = -0.06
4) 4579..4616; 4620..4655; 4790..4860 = -0.11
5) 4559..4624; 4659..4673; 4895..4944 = -0.05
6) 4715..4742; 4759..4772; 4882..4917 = 0.01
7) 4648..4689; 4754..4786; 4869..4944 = 0.00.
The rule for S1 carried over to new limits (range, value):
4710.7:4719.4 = 11.8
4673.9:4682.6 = 12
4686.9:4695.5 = 12.4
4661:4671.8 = 11.4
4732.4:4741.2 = 11.2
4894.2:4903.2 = 10.7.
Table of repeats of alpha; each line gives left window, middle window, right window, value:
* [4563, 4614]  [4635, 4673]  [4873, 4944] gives -0.09 mag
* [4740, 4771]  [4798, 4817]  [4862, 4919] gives 0.10 mag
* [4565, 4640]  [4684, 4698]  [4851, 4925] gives -0.07 mag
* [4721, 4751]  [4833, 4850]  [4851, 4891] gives 0.14 mag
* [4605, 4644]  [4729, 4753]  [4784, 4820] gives -0.04 mag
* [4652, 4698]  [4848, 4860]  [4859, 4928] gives -0.05 mag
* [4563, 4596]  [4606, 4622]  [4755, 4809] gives -0.09 mag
